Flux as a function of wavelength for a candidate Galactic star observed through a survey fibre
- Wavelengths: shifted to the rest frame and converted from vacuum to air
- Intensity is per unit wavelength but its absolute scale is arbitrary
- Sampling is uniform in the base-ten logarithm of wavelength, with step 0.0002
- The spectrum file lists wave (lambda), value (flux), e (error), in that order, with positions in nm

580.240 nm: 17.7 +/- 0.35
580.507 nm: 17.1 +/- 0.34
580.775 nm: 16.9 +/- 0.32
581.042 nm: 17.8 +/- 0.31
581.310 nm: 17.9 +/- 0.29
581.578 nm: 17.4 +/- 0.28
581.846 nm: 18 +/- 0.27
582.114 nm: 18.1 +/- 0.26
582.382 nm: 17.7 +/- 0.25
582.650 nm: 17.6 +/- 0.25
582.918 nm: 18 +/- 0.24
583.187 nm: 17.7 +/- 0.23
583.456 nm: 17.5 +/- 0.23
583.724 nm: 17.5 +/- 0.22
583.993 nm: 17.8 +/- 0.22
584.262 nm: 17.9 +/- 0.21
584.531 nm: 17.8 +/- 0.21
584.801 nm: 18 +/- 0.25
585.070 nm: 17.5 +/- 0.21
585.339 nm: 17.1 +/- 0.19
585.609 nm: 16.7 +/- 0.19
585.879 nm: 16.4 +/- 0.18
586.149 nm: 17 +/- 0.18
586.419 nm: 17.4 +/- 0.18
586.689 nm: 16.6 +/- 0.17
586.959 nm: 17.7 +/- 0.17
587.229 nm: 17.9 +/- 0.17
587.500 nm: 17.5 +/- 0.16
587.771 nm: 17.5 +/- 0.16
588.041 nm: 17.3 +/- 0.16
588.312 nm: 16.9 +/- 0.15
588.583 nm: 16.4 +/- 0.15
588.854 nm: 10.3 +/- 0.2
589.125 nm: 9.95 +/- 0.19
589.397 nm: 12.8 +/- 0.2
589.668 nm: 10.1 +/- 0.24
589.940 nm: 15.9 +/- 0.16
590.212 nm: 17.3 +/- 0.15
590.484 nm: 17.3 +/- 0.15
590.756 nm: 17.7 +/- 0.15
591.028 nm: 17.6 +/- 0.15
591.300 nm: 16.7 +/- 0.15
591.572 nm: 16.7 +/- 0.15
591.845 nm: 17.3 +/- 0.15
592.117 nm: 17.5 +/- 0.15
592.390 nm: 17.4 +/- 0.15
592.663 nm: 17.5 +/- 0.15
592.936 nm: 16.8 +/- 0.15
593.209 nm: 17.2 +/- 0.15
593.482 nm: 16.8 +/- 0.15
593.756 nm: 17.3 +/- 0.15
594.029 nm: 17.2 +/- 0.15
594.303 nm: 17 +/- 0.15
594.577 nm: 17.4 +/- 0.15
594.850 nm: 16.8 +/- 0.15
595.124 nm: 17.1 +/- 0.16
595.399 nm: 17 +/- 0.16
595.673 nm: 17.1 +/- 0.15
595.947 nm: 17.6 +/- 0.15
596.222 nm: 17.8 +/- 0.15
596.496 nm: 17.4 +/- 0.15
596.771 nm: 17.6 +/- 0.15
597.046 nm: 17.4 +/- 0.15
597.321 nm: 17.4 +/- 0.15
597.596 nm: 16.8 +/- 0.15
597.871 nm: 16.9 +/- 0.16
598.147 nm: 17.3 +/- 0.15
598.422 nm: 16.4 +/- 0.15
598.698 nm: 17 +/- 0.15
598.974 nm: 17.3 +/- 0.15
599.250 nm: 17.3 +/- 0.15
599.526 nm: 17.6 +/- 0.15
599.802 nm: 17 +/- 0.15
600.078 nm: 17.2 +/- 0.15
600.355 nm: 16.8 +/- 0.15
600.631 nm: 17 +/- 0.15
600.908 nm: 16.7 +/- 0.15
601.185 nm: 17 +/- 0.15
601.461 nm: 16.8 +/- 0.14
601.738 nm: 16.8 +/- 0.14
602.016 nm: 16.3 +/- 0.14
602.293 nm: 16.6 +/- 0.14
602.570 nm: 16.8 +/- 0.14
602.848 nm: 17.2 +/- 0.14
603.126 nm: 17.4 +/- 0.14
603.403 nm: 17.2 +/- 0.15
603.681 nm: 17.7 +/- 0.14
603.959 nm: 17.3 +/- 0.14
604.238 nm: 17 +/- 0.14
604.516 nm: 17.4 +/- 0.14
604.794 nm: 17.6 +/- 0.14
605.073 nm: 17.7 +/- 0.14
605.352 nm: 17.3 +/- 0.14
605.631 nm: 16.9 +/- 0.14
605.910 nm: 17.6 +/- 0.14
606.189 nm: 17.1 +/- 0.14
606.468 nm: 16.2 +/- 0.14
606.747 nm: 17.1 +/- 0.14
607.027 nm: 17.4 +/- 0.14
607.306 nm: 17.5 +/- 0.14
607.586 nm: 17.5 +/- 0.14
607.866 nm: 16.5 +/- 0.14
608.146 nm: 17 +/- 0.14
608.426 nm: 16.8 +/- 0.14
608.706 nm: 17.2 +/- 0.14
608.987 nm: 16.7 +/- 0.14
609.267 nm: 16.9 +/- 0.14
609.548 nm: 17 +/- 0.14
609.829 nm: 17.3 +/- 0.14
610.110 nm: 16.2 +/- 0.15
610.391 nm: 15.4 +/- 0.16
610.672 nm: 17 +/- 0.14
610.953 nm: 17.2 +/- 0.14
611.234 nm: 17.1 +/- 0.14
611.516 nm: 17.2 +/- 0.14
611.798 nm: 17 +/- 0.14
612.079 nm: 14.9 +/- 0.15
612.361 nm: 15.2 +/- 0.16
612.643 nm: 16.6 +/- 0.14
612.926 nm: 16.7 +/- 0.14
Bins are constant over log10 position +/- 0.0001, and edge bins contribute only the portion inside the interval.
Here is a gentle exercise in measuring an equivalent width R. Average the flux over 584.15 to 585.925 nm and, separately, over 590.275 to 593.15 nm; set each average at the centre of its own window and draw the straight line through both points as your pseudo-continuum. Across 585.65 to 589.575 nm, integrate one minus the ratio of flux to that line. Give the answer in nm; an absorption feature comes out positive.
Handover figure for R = 0.350 nm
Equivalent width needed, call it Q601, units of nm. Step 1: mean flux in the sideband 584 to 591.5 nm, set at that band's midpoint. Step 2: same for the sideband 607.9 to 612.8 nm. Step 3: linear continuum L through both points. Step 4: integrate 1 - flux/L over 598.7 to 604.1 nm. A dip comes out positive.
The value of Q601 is -0.182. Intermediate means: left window 16.3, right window 16.6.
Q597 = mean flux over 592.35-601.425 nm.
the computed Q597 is 17.1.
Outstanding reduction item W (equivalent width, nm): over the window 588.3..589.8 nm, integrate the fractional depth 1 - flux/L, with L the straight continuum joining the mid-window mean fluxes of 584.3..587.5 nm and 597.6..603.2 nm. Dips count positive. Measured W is 0.42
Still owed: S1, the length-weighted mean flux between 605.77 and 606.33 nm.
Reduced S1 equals 17.4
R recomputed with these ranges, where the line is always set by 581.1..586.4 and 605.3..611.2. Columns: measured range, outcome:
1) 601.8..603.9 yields 0.01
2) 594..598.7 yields 0.02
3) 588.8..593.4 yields 0.42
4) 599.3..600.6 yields 0.00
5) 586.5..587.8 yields 0.00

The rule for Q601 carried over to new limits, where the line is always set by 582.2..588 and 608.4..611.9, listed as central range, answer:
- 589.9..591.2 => 0.01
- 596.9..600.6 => 0.01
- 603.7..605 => -0.03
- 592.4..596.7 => 0.01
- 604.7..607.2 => -0.04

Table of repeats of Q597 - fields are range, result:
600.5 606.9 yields 17.1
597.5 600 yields 17.1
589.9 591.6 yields 17.1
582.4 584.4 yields 17.7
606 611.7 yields 16.9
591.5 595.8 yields 17.1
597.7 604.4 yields 17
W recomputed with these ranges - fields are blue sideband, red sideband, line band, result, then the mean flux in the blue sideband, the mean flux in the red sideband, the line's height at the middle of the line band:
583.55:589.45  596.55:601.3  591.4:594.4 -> -0.06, 16.5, 17.1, 16.8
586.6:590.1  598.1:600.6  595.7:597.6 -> -0.10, 15.1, 17.1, 16.6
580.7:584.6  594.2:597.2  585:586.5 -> 0.05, 17.7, 17.3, 17.6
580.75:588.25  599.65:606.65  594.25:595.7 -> 0.02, 17.5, 17.1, 17.3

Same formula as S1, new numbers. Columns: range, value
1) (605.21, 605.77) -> 17.1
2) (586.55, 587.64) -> 17.4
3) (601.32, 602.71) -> 16.7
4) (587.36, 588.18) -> 17.4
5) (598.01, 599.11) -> 17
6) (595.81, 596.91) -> 17.6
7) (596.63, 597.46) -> 17.5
